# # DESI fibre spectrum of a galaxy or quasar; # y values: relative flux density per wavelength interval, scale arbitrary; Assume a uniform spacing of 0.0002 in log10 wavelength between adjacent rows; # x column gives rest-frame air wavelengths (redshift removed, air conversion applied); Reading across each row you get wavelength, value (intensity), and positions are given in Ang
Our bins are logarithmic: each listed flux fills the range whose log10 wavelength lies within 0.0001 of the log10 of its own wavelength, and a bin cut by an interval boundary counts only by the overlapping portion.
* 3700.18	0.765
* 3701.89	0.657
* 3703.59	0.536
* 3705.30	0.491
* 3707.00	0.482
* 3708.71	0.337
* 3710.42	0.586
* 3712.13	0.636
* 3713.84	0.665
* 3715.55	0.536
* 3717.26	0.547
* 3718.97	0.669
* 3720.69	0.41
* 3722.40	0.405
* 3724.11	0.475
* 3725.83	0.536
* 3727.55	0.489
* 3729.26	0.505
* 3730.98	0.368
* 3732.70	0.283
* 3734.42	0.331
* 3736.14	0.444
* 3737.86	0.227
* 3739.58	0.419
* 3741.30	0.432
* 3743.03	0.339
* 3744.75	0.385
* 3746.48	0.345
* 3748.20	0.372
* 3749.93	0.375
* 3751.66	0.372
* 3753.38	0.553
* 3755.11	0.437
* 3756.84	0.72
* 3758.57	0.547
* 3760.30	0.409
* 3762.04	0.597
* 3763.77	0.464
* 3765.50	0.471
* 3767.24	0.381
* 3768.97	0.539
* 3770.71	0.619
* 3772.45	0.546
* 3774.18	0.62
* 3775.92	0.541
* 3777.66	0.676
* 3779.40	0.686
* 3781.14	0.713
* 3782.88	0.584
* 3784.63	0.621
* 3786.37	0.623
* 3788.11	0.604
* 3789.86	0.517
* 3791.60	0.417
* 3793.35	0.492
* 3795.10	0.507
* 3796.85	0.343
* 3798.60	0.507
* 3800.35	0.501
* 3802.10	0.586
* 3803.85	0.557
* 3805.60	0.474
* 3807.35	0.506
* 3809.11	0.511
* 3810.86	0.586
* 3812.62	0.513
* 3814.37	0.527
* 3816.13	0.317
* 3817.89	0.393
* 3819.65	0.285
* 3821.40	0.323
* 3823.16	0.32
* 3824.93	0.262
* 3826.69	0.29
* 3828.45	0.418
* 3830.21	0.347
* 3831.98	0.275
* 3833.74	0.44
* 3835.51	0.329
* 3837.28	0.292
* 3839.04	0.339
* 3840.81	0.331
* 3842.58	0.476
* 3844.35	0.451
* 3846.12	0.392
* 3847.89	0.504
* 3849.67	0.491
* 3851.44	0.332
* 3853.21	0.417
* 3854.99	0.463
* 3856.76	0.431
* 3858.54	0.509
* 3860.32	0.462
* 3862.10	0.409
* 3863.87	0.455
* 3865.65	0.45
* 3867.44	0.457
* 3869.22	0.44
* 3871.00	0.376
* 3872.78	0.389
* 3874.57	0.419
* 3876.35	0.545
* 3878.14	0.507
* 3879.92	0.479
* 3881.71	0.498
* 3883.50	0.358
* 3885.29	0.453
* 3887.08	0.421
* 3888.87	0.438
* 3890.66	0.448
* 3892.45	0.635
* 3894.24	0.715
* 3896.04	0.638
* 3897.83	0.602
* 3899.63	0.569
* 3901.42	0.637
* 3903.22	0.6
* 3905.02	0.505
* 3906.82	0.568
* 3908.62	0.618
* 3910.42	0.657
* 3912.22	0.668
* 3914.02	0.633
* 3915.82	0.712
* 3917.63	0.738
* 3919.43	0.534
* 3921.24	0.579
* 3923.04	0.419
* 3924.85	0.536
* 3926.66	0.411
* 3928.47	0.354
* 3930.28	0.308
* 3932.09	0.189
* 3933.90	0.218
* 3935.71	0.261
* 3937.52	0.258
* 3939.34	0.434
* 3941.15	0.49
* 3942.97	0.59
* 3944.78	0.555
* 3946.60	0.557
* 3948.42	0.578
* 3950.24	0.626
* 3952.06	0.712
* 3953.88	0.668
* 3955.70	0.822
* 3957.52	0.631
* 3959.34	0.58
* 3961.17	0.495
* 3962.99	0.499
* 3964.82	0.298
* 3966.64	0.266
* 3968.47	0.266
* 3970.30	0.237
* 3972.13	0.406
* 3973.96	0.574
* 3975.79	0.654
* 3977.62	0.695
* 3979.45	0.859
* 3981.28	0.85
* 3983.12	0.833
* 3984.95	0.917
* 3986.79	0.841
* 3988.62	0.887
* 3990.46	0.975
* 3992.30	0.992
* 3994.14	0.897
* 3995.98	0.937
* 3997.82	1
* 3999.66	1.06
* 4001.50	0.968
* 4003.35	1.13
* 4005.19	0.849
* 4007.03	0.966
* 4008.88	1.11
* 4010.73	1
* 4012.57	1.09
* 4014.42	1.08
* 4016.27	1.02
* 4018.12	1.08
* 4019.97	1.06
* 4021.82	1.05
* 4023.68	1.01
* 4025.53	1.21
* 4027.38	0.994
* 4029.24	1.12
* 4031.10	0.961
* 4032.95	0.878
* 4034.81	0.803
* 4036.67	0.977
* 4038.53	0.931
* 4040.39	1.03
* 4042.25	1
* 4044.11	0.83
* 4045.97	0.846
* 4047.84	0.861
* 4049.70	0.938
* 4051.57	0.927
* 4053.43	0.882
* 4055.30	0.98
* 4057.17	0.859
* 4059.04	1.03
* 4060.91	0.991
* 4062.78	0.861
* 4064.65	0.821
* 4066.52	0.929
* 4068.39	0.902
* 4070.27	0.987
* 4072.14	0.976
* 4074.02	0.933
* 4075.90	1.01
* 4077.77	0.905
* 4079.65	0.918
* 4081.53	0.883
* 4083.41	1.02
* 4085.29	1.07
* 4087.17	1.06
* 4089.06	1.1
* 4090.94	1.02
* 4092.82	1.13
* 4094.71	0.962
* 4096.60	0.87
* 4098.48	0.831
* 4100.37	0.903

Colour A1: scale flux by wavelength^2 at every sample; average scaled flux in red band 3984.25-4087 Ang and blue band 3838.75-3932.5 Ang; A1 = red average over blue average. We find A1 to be 2.12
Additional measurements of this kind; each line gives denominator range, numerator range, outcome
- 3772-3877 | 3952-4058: 2.05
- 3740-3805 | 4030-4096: 2.15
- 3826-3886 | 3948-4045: 2.15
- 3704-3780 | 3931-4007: 1.52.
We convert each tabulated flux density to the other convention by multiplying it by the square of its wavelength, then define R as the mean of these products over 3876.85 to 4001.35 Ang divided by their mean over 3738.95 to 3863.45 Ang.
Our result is 1.4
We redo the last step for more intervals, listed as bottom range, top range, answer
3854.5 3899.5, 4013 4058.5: 2.19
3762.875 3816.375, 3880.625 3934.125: 1.04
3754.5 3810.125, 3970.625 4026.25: 1.91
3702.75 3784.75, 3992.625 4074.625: 2.29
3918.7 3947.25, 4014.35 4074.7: 2.44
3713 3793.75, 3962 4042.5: 1.99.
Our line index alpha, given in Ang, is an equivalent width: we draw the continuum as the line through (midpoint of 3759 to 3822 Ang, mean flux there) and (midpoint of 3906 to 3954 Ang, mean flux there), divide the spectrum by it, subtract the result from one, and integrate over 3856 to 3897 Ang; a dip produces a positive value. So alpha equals 3.0 Ang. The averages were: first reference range 0.516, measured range 0.476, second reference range 0.511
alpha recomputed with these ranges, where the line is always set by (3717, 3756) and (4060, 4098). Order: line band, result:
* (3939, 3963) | 5.26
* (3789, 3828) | 6.62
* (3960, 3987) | 7.71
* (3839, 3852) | 3.78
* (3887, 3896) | 1.57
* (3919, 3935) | 7.39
